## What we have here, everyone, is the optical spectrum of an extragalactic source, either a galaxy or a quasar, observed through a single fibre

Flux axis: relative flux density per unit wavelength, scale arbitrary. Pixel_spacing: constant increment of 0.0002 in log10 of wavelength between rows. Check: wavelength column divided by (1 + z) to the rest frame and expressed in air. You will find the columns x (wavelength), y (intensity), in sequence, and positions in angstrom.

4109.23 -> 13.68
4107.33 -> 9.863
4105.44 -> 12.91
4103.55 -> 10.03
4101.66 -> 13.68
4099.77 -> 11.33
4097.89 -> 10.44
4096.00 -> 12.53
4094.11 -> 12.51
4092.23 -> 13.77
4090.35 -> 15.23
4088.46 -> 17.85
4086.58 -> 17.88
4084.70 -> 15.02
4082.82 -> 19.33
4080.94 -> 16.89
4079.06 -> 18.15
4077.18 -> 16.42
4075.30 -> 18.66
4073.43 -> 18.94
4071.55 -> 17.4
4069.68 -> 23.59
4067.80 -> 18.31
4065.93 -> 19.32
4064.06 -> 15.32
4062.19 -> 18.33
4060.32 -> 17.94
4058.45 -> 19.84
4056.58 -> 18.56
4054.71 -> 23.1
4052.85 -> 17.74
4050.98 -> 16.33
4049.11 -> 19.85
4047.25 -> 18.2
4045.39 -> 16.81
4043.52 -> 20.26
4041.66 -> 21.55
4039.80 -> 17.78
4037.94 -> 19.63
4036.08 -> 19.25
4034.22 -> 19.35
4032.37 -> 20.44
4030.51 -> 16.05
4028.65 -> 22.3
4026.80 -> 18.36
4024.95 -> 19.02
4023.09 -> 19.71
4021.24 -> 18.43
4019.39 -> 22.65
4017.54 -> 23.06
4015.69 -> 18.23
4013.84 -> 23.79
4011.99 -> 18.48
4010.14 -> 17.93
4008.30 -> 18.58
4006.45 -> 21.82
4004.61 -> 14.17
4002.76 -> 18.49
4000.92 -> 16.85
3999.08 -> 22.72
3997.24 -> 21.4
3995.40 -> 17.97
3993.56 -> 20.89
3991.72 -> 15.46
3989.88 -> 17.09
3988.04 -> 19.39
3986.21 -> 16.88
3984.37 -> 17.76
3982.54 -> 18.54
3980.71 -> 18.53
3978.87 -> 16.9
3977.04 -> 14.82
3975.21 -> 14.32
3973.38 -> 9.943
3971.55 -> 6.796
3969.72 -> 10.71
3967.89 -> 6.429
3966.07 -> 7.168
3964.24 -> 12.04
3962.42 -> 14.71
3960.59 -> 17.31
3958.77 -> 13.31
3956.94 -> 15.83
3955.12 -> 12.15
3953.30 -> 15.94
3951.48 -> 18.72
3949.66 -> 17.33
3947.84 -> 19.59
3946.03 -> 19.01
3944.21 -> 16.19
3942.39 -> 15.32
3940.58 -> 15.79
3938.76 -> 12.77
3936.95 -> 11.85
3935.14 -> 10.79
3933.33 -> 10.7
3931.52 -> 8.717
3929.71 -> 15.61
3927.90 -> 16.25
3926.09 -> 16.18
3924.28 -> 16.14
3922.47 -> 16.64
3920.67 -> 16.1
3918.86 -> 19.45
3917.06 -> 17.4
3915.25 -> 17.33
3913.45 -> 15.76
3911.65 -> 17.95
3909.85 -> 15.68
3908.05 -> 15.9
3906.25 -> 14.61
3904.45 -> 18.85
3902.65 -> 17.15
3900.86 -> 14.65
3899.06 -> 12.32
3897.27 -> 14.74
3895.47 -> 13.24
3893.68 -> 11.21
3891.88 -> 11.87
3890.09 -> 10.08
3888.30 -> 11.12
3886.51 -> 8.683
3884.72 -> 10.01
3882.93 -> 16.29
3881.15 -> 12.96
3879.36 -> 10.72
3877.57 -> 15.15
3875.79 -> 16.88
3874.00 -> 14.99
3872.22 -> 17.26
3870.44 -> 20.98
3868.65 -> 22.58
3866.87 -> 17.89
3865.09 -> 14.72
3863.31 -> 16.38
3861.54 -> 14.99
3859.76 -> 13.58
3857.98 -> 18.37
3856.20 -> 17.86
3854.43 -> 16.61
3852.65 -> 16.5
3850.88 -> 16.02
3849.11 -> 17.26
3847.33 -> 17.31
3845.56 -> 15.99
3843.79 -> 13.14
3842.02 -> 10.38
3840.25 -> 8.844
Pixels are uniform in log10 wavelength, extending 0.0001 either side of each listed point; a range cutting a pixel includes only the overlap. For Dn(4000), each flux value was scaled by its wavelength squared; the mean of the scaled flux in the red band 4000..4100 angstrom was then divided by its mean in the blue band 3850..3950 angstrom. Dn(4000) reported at 1.29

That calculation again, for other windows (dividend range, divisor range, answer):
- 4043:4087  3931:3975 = 1.46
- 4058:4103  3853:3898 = 1.24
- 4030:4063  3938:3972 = 1.41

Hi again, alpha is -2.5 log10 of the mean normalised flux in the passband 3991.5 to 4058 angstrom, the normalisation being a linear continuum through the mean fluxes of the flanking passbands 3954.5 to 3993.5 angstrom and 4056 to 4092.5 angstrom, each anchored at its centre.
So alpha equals -0.20 mag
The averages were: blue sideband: 14.3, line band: 19.4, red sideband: 17.9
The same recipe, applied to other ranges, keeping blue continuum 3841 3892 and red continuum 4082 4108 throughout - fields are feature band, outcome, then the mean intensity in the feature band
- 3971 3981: 0.07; 13.5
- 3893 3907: 0.02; 14.7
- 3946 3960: -0.12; 16.3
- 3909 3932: -0.10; 16.2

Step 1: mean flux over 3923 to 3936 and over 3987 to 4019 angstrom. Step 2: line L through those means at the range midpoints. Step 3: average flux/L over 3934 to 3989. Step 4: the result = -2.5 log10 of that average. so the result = 0.10 mag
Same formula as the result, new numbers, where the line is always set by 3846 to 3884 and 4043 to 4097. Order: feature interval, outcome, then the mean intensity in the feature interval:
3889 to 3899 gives 0.33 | 12.2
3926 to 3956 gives 0.14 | 14.8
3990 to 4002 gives -0.11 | 19.1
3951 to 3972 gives 0.33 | 12.6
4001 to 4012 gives -0.05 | 18.1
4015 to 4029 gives -0.16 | 20.2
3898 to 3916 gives 0.04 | 16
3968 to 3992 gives 0.15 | 14.9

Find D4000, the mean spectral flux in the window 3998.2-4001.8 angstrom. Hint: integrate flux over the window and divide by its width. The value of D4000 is 19.8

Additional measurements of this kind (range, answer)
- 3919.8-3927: 16.3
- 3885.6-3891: 9.97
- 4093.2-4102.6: 12.1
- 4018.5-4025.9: 19.9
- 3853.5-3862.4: 16.3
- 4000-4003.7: 17.6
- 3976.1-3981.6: 16.7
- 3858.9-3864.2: 15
